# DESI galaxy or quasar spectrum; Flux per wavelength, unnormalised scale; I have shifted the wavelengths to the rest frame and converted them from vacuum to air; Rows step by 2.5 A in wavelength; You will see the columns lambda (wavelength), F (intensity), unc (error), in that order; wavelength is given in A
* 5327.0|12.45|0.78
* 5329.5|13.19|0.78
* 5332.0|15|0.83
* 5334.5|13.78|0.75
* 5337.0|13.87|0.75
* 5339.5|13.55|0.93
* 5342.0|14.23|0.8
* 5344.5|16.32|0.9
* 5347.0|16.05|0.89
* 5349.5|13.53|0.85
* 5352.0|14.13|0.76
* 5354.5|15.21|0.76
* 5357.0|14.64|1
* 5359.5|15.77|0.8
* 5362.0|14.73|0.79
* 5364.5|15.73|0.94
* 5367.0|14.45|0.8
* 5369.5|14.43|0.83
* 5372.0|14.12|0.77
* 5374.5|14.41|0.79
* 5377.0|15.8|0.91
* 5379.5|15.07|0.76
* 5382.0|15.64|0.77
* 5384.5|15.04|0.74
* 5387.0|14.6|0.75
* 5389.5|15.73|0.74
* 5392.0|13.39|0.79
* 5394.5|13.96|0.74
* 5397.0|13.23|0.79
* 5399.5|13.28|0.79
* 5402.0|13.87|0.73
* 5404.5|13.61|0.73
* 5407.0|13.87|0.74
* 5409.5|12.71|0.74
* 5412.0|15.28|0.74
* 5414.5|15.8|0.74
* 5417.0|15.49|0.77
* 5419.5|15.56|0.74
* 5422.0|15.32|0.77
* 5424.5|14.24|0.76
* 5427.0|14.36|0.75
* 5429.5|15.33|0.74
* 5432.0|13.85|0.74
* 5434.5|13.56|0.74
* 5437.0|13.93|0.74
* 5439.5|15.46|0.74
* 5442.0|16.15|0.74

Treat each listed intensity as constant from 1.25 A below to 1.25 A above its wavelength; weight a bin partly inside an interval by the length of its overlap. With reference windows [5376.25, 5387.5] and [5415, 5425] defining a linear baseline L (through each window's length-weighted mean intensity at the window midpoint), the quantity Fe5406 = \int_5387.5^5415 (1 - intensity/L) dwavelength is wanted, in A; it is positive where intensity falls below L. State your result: 2.2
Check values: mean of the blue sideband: 15.2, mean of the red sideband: 15.3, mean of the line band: 14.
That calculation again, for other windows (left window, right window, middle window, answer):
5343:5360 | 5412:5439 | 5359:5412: 1.7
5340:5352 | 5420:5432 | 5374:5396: -0.1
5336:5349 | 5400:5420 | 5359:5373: -0.2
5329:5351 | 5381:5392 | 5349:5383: -0.2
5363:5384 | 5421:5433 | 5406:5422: -0.2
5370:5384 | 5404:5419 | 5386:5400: 0.7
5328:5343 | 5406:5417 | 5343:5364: -1.5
